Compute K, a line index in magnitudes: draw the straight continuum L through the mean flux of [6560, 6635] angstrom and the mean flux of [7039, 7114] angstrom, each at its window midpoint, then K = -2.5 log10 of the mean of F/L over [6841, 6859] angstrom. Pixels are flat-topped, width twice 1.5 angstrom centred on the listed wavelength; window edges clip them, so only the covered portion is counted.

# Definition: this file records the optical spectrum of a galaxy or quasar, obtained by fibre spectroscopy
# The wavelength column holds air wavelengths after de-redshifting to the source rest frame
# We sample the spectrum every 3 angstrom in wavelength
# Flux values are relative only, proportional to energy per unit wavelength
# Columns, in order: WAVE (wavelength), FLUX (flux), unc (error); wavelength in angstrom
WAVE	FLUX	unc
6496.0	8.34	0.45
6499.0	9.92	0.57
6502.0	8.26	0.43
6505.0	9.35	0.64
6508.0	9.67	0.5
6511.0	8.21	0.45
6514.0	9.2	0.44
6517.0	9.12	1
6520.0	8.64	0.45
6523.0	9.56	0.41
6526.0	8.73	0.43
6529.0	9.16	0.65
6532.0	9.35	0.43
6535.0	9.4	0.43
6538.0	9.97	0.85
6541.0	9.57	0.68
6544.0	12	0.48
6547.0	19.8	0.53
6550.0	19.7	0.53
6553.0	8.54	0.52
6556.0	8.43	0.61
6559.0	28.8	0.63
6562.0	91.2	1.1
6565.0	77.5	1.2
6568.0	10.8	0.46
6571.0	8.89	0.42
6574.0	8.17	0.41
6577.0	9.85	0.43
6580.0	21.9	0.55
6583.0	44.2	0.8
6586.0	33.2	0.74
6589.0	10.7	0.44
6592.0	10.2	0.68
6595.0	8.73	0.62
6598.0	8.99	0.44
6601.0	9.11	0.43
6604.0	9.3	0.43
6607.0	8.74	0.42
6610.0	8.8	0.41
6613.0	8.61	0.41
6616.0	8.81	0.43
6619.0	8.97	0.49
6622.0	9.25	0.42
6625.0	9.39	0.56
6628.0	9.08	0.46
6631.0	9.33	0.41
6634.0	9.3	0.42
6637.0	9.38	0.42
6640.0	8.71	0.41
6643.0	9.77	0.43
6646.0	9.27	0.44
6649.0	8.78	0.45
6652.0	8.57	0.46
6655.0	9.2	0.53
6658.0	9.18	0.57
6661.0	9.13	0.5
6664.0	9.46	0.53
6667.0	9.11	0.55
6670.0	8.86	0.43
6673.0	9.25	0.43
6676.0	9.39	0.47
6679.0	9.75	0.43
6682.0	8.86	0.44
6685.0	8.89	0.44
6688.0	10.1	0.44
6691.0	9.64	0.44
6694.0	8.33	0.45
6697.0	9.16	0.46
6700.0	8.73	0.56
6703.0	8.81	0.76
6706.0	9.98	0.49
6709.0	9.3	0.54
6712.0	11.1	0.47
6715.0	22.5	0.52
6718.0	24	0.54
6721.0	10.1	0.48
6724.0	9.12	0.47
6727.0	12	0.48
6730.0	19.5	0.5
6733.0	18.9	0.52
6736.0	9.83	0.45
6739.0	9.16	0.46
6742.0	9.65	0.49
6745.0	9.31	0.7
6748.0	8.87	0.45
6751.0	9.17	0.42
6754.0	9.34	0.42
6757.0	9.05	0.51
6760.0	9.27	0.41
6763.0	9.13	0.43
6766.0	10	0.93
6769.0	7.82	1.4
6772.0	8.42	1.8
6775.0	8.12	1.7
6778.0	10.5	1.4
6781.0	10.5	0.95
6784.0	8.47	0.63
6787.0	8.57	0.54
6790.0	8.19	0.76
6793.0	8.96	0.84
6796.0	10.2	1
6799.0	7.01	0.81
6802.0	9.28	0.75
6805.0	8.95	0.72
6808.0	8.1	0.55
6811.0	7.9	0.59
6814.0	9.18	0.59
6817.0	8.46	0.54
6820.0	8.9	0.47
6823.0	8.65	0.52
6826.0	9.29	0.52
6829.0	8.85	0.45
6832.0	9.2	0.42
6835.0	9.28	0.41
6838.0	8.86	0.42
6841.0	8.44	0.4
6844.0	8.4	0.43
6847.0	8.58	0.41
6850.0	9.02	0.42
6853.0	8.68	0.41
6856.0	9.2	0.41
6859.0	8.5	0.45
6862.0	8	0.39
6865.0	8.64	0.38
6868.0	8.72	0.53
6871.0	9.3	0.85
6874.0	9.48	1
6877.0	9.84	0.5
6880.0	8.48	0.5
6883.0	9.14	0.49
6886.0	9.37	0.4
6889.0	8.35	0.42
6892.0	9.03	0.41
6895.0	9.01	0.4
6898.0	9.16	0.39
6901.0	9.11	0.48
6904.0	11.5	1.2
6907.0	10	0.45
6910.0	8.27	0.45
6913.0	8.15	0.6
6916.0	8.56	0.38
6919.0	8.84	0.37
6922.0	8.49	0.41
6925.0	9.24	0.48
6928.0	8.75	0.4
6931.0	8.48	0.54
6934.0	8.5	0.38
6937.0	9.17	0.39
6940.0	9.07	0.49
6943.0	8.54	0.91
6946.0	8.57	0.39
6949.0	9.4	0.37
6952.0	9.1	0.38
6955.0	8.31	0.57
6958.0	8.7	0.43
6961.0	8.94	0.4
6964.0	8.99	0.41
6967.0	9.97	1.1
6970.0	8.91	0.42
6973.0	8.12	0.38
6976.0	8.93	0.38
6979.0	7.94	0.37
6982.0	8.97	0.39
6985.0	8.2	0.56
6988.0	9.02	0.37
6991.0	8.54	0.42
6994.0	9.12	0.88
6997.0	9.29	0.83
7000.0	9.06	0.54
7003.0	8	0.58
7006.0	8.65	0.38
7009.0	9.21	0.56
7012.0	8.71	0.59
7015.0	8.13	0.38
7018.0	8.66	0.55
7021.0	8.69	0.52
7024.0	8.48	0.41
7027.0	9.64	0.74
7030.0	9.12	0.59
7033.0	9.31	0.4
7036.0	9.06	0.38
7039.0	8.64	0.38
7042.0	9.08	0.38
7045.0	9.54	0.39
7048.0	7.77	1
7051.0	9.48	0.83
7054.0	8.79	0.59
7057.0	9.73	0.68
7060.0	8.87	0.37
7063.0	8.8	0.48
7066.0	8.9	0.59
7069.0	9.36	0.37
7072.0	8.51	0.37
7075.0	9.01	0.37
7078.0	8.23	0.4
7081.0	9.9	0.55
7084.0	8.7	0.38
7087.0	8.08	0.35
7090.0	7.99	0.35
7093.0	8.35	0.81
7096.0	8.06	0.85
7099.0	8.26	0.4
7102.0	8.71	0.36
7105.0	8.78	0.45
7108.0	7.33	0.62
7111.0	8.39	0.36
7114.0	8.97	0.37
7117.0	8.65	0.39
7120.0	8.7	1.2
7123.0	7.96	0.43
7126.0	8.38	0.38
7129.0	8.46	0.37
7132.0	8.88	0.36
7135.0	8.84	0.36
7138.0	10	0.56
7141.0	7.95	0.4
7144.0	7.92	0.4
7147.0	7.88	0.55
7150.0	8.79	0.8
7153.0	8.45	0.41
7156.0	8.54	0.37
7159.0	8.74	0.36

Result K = 0.45 mag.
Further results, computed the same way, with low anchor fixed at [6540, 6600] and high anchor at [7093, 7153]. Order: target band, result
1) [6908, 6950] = 0.47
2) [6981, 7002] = 0.31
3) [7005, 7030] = 0.26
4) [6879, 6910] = 0.47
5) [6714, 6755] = 0.39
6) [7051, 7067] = 0.12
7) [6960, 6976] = 0.35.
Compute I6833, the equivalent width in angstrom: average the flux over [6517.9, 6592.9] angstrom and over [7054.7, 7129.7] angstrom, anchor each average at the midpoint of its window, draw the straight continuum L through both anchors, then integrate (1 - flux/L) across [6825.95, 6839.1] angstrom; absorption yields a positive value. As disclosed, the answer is 4.7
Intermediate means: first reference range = 19.9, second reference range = 8.61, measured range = 9.08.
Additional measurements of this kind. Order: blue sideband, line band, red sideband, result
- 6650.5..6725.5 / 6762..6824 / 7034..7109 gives 7.1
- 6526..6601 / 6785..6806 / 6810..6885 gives 4.1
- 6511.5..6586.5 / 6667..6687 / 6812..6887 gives 7.7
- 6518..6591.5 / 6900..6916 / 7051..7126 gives 4.1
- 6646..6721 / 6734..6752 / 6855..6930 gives 0.7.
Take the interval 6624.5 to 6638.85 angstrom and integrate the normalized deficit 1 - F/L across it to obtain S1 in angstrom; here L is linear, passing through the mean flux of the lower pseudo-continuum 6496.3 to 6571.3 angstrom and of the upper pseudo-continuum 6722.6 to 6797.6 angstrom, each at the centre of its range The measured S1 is 4.8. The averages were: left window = 16.9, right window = 10.1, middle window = 9.28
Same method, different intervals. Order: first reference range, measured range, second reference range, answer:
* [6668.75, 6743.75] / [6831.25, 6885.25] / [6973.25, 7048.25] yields 6.5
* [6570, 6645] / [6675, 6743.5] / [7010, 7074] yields -1.9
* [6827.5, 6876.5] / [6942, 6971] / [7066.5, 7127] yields -0.8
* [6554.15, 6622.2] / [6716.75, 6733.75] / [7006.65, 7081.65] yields 1.3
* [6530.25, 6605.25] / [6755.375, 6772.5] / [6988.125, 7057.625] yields 7.0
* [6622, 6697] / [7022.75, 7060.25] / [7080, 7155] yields -1.9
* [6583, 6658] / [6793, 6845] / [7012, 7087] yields 6.1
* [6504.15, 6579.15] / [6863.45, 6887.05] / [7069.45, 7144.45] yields 5.7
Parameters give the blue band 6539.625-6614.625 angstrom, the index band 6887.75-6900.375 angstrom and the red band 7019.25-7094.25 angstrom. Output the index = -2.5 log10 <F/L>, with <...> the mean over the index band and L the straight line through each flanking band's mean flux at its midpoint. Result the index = 0.38 mag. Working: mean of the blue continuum 19.8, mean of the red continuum 8.88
